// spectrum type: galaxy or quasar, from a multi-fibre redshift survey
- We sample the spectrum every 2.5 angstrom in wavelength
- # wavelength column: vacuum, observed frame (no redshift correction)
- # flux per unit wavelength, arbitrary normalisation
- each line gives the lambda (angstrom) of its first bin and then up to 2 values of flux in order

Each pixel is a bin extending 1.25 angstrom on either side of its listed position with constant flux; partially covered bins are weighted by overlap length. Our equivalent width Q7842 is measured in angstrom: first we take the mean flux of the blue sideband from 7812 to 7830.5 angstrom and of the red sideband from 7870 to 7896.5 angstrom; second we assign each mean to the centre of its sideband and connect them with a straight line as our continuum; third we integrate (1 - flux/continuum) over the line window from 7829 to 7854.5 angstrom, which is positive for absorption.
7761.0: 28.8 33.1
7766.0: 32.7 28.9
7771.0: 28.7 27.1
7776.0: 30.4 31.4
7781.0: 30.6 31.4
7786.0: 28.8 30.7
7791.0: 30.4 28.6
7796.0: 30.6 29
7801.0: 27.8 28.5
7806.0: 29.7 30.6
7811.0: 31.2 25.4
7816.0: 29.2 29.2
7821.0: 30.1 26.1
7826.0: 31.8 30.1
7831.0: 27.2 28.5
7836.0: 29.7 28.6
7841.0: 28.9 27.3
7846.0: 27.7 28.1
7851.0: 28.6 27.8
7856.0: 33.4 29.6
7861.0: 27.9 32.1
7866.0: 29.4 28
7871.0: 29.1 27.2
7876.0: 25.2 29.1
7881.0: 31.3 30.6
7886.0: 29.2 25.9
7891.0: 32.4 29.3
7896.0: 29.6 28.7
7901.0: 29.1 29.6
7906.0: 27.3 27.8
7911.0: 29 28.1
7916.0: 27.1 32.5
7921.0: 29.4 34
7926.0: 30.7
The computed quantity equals 0.5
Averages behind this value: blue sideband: 28.8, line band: 28.3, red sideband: 29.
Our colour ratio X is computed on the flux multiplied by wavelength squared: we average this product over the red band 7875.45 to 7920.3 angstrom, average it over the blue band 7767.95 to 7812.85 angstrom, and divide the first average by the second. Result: 1.01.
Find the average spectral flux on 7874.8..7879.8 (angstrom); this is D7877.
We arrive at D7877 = 27.2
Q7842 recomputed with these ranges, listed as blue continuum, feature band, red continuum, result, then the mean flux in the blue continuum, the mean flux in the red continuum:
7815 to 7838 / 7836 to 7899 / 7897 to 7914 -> -0.47 angstrom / 29.1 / 28.5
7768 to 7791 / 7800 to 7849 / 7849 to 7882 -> 1.08 angstrom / 29.8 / 29.1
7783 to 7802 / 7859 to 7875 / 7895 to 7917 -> -0.03 angstrom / 29.6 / 28.5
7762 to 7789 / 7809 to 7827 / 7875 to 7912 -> 0.49 angstrom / 30.3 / 29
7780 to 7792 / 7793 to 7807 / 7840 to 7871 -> 0.50 angstrom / 30.4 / 29.1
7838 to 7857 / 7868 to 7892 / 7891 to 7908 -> 0.17 angstrom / 28.7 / 29.1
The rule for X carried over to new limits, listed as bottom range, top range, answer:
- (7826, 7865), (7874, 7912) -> 1.00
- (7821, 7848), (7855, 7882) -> 1.03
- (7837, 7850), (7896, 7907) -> 1.04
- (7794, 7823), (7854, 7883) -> 1.02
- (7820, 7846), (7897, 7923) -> 1.03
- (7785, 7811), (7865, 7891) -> 0.99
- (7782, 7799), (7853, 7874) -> 1.00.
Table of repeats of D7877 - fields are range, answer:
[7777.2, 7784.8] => 31.1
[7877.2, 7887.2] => 30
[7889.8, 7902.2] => 29.8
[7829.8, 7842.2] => 28.6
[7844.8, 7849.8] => 27.9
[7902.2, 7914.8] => 28.4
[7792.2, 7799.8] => 29.4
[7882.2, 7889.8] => 28.6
